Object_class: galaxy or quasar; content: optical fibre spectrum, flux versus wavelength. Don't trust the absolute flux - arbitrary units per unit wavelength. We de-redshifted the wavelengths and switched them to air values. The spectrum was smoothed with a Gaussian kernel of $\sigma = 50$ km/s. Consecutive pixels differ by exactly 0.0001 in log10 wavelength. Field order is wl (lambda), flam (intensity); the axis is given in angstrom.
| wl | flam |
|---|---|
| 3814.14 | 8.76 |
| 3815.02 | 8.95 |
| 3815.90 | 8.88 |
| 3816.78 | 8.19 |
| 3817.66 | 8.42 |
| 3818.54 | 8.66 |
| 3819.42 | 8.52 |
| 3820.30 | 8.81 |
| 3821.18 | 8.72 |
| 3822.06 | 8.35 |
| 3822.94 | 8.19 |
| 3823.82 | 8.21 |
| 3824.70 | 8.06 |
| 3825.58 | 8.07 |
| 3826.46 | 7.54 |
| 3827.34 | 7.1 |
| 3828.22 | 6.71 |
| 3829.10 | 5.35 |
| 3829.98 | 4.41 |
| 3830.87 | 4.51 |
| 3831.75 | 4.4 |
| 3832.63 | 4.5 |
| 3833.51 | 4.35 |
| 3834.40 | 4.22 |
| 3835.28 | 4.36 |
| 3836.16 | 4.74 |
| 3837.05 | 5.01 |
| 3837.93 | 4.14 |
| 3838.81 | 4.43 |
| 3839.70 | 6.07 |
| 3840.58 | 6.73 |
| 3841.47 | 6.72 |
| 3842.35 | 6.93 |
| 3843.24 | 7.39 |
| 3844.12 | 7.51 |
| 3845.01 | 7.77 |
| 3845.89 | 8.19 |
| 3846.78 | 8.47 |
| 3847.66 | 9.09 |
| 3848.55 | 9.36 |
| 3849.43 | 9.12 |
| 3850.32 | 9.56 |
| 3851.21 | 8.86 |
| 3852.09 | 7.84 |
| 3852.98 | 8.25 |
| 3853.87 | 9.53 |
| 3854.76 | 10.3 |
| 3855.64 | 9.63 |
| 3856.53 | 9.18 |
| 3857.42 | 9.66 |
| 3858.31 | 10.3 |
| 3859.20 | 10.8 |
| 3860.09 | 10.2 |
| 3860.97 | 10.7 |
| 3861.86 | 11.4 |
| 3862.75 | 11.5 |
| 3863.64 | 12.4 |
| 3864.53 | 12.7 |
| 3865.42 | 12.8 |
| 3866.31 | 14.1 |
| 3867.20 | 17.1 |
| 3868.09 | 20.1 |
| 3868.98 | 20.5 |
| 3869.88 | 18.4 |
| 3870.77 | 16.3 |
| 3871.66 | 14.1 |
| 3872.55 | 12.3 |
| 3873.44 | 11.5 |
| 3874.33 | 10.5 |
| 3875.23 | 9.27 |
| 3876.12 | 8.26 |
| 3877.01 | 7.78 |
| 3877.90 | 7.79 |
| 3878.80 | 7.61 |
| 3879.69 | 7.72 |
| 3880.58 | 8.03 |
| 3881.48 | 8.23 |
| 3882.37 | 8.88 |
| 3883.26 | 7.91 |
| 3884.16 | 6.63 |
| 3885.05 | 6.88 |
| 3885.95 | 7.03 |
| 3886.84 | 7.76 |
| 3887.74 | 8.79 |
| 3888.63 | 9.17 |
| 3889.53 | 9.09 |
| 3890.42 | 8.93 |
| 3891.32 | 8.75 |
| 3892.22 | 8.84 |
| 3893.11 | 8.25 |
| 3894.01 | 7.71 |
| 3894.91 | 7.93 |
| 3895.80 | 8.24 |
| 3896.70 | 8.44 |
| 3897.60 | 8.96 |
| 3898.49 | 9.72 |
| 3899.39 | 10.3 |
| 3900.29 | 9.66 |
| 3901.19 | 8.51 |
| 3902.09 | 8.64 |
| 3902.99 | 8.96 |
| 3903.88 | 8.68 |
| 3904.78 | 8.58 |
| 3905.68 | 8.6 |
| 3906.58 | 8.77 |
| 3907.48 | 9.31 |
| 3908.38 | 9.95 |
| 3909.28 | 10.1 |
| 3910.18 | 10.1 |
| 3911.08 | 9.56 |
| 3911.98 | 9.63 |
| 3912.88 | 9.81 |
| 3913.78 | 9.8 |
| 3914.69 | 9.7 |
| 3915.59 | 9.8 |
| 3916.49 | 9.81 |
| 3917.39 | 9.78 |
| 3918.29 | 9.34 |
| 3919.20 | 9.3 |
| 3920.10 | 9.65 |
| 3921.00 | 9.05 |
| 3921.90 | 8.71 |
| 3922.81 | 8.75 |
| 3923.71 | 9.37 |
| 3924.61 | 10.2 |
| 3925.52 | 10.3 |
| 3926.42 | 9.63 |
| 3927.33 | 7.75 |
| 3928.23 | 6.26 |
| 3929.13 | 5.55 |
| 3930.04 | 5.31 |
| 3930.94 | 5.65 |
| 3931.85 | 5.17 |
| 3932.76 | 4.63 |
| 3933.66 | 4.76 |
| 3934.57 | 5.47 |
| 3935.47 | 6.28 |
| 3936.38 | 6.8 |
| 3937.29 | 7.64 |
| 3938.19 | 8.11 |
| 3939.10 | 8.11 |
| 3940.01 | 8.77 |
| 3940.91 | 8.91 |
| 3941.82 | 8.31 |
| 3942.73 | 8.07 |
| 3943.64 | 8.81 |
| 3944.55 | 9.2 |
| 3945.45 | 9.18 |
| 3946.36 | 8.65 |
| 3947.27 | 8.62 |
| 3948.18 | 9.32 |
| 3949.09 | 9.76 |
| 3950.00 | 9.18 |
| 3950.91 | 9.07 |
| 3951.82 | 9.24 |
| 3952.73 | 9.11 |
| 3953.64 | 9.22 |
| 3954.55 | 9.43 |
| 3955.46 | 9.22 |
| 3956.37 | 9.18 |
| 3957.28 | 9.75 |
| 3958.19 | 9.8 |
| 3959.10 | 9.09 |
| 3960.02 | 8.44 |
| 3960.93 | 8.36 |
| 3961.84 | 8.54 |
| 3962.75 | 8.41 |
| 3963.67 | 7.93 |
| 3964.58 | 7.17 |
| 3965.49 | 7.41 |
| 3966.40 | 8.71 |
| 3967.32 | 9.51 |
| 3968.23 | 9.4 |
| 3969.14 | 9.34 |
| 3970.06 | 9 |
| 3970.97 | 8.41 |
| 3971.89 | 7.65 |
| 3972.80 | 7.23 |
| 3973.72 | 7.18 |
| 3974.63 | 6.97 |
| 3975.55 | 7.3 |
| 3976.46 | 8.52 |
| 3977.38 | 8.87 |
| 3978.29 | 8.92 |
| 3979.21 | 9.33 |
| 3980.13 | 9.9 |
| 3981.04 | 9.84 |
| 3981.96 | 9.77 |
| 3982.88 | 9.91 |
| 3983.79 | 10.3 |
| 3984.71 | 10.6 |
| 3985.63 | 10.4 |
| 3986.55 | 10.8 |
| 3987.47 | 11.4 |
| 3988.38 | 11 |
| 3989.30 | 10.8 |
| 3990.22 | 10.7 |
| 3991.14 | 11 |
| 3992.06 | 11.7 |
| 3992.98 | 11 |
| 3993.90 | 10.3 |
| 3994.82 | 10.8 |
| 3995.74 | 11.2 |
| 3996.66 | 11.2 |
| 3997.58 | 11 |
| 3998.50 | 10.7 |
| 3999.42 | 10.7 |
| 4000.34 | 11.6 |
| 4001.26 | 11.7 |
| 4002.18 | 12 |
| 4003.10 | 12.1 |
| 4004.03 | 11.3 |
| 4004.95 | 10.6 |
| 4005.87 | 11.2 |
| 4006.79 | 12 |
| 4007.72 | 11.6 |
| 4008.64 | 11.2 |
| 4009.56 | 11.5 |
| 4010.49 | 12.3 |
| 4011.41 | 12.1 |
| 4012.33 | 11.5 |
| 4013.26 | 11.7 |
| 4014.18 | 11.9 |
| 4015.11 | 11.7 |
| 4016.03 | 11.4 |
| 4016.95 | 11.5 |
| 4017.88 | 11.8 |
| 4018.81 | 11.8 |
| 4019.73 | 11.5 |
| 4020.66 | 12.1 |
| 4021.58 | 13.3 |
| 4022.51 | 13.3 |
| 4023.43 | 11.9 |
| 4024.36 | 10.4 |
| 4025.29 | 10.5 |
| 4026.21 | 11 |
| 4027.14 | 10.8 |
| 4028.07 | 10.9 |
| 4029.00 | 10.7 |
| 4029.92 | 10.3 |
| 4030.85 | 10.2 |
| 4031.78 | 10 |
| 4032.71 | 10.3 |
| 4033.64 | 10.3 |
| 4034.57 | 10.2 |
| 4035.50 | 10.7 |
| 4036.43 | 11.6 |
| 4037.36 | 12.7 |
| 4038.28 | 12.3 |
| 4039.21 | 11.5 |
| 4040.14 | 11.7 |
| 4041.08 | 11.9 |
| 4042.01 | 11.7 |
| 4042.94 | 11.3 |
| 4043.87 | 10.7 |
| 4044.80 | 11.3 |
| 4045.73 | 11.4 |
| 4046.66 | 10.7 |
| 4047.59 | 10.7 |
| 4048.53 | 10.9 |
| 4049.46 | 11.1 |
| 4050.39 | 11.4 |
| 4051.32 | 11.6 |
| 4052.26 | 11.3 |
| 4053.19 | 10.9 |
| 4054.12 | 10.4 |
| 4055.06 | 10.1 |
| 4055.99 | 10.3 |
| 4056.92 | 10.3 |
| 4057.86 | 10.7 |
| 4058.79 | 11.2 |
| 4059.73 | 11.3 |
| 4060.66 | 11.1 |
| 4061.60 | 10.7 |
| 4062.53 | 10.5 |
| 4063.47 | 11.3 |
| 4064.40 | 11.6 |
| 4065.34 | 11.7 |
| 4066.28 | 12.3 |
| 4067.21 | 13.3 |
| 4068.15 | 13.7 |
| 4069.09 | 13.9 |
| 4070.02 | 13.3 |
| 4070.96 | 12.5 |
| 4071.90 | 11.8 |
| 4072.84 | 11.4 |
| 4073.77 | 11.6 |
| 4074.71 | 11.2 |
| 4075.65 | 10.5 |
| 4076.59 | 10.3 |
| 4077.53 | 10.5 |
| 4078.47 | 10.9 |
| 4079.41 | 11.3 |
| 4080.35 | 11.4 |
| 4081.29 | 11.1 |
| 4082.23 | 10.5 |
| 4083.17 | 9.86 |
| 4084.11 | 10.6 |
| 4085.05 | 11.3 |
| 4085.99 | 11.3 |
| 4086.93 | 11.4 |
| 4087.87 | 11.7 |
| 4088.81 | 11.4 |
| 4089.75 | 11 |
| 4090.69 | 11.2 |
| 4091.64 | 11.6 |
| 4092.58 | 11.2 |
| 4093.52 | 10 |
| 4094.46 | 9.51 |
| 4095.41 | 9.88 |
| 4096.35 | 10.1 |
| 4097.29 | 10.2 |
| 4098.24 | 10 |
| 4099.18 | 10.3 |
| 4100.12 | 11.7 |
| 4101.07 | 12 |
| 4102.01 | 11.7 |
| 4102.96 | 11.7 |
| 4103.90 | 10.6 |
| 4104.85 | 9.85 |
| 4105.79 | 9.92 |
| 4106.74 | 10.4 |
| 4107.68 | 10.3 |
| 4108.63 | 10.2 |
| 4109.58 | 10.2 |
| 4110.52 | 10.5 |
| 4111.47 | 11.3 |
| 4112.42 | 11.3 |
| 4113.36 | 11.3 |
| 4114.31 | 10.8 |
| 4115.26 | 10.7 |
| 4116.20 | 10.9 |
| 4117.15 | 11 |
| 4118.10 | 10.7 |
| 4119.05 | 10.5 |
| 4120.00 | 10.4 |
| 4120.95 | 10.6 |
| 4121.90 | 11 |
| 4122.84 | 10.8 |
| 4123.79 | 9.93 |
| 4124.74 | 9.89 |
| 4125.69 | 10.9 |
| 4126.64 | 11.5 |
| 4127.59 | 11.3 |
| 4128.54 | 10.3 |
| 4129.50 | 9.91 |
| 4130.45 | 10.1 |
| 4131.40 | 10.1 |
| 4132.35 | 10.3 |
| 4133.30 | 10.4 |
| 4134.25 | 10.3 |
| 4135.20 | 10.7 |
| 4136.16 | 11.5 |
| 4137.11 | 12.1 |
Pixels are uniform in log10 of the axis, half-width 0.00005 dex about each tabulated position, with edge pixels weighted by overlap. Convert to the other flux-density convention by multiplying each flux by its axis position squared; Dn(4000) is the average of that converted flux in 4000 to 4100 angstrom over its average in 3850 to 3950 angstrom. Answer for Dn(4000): 1.3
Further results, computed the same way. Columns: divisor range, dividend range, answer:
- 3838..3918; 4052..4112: 1.27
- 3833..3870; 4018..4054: 1.30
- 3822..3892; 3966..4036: 1.27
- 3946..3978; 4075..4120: 1.33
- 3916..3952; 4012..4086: 1.47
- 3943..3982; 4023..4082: 1.34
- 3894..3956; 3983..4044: 1.37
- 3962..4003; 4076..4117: 1.17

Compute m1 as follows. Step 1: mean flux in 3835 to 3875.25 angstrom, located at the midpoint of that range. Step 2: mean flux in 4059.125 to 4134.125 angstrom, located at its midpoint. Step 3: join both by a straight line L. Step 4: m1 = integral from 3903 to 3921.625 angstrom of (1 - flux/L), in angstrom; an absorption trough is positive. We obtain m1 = 1.6 angstrom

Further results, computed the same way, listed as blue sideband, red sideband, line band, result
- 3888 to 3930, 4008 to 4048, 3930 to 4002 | 8.23 angstrom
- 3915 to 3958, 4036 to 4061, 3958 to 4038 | -3.70 angstrom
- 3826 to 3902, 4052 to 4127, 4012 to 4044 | -2.80 angstrom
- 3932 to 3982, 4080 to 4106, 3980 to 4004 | -4.92 angstrom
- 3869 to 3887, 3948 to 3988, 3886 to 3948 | 6.73 angstrom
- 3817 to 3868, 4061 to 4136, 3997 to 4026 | -4.42 angstrom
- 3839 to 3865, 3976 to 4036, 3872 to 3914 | 3.37 angstrom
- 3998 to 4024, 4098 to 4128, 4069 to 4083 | -0.34 angstrom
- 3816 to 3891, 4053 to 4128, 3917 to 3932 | 1.97 angstrom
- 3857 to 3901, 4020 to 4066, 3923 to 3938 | 5.15 angstrom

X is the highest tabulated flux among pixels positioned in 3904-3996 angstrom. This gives 11.7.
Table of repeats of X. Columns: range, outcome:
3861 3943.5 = 20.5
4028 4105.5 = 13.9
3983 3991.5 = 11.4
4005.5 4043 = 13.3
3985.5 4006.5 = 12.1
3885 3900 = 10.3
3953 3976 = 9.8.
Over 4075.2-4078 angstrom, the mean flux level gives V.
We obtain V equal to 10.4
